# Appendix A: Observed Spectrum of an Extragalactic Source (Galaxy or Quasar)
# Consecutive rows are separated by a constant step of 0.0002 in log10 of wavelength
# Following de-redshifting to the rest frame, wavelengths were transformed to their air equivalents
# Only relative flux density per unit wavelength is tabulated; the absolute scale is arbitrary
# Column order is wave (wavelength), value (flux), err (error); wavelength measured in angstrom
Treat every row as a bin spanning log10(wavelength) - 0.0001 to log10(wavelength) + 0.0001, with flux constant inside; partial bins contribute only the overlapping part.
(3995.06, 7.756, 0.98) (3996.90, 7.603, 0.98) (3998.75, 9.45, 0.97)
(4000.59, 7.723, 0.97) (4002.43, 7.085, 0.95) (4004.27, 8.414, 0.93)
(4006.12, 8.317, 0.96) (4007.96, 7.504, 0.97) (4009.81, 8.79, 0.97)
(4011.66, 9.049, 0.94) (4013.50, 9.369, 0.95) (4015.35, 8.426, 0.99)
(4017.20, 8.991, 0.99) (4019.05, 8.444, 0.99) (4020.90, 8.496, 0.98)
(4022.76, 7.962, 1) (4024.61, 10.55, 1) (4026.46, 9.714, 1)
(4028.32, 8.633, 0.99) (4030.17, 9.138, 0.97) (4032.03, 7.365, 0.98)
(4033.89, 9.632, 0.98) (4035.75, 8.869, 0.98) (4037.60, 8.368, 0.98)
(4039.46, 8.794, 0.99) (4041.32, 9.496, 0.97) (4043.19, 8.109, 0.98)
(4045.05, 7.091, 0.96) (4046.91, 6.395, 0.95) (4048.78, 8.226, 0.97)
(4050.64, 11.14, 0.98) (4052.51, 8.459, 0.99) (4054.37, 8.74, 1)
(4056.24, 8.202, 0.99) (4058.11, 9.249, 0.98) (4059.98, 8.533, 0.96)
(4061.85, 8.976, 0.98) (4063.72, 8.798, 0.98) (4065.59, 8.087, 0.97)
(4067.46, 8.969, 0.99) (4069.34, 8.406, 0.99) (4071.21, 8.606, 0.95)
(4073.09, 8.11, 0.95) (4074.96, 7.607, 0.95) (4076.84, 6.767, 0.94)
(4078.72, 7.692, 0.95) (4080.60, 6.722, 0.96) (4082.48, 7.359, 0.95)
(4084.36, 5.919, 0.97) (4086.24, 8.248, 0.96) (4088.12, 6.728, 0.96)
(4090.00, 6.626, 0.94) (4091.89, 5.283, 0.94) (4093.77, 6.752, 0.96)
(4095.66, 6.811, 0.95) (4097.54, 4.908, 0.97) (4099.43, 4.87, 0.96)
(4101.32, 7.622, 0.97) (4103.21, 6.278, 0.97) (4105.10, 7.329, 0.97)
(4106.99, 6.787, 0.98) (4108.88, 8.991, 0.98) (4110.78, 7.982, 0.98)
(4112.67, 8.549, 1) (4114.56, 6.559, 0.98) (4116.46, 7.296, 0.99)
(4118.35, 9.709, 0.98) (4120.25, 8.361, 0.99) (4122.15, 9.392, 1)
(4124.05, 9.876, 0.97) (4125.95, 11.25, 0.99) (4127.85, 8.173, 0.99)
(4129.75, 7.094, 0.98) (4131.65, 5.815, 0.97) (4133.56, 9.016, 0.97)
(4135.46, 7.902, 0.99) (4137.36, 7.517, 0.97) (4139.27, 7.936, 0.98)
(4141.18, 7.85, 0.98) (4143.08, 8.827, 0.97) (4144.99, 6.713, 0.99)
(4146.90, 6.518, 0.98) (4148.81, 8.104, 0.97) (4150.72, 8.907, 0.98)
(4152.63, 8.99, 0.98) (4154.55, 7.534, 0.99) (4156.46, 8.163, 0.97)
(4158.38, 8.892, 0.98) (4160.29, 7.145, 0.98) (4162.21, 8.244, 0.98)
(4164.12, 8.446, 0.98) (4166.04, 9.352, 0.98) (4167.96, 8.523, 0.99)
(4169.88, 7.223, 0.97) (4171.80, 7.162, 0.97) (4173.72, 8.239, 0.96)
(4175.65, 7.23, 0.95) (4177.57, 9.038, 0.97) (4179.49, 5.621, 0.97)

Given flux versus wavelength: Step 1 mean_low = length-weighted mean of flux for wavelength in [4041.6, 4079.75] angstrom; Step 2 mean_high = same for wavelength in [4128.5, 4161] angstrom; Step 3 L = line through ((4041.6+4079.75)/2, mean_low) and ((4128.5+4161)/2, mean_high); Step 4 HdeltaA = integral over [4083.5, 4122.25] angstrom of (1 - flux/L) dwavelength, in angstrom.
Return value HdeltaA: 4.4 angstrom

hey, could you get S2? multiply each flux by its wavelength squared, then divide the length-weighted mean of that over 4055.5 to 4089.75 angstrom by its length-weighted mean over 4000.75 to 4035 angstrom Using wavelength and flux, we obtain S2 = 0.94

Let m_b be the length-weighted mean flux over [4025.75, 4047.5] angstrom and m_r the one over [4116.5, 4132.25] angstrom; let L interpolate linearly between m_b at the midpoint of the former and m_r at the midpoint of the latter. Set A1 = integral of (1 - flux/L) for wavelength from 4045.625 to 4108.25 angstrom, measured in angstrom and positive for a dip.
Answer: 7.47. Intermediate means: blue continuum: 8.49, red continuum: 8.69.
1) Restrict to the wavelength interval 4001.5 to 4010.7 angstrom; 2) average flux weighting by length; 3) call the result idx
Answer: 8.02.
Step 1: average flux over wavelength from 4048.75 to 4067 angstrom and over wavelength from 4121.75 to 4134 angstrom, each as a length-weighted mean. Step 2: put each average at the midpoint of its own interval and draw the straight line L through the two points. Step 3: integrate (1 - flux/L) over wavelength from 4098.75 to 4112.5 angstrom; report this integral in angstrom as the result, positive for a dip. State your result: 2.28 angstrom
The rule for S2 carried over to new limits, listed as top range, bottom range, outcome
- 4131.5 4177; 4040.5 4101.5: 1.08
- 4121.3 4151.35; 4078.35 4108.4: 1.26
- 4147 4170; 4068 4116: 1.20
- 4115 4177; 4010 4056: 0.99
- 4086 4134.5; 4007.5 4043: 0.89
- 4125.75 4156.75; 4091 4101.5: 1.37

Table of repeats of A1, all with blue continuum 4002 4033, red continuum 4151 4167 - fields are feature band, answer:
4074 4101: 5.99 angstrom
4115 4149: 1.04 angstrom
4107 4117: 0.78 angstrom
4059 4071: -0.12 angstrom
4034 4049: 0.59 angstrom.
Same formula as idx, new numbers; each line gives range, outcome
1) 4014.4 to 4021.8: 8.59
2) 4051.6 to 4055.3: 8.62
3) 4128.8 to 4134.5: 7.3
